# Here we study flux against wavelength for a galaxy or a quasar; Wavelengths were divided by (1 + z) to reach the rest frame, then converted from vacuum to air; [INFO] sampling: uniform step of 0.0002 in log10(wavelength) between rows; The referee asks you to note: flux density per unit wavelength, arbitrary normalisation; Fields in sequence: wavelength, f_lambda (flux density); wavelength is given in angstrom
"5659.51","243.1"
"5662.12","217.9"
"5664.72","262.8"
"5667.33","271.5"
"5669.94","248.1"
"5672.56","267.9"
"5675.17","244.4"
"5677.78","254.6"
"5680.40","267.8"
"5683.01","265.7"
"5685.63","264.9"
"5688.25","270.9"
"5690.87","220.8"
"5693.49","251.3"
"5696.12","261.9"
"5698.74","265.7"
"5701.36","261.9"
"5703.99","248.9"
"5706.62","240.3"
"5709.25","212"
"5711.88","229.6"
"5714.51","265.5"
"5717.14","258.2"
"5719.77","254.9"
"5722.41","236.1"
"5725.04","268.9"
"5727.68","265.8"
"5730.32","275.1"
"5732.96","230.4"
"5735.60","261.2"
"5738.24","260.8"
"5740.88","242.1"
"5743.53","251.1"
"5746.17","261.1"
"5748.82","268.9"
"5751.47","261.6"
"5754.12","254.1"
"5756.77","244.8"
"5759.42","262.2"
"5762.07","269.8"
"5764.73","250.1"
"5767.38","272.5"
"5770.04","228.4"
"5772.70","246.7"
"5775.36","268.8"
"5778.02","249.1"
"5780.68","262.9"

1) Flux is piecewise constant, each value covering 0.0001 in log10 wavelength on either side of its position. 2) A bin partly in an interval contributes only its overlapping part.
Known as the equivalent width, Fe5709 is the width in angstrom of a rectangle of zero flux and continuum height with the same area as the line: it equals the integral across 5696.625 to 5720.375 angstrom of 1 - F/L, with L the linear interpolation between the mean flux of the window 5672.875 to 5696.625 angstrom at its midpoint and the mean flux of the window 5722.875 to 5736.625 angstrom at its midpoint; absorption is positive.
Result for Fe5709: 0.8 angstrom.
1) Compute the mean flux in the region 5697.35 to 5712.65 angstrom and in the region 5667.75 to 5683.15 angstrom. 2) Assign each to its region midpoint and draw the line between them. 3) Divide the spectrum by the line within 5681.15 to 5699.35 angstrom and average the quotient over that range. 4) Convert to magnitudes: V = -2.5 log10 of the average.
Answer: -0.03 mag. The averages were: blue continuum 258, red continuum 244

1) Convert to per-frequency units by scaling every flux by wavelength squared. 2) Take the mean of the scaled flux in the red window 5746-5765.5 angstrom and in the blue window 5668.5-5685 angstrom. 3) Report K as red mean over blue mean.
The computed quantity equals 1.0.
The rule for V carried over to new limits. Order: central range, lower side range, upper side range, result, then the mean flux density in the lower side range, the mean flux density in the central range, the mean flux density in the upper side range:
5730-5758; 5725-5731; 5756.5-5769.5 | 0.04 mag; 269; 255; 259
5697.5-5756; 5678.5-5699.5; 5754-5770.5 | 0.02 mag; 258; 253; 256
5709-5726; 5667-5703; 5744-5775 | 0.04 mag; 258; 248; 257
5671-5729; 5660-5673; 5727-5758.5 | 0.00 mag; 252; 253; 256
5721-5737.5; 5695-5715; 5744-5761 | -0.01 mag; 247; 256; 259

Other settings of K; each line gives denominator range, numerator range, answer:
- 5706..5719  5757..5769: 1.10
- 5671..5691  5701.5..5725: 0.96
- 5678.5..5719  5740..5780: 1.03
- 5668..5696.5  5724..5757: 1.03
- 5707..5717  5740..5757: 1.08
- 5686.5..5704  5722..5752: 1.02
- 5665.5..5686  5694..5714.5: 0.96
